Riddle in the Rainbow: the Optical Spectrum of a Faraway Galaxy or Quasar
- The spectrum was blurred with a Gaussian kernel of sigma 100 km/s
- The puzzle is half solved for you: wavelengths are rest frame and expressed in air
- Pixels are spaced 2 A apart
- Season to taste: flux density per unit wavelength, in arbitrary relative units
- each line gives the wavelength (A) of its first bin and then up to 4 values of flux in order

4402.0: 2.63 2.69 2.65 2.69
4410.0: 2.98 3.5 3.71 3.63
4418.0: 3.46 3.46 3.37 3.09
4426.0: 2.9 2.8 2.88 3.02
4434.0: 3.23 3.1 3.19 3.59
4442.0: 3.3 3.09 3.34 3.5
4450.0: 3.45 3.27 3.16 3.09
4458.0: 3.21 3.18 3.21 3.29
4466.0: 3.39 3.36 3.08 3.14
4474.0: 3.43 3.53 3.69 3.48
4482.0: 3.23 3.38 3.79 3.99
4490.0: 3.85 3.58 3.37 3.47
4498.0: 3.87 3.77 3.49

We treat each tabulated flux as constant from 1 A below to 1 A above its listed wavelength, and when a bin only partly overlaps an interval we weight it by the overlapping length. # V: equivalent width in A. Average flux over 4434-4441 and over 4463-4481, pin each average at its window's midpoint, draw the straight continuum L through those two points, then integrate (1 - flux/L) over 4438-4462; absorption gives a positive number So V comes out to 0.3 A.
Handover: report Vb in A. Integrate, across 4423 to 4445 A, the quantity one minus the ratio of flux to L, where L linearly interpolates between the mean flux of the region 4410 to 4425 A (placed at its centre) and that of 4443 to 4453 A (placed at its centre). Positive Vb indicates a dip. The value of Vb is 1.7 A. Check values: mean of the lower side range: 3.43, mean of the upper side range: 3.33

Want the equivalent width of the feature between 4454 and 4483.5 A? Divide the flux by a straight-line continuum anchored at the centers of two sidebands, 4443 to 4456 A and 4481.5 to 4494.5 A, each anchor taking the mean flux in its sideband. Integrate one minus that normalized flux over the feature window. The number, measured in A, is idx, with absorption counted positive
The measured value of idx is 1.3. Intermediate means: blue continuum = 3.29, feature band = 3.3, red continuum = 3.62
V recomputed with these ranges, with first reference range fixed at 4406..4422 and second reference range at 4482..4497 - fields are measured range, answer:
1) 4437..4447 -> 0.3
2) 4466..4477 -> 0.7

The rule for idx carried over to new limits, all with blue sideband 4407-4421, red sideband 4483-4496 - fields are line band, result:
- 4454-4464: 1.0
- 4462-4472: 0.8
